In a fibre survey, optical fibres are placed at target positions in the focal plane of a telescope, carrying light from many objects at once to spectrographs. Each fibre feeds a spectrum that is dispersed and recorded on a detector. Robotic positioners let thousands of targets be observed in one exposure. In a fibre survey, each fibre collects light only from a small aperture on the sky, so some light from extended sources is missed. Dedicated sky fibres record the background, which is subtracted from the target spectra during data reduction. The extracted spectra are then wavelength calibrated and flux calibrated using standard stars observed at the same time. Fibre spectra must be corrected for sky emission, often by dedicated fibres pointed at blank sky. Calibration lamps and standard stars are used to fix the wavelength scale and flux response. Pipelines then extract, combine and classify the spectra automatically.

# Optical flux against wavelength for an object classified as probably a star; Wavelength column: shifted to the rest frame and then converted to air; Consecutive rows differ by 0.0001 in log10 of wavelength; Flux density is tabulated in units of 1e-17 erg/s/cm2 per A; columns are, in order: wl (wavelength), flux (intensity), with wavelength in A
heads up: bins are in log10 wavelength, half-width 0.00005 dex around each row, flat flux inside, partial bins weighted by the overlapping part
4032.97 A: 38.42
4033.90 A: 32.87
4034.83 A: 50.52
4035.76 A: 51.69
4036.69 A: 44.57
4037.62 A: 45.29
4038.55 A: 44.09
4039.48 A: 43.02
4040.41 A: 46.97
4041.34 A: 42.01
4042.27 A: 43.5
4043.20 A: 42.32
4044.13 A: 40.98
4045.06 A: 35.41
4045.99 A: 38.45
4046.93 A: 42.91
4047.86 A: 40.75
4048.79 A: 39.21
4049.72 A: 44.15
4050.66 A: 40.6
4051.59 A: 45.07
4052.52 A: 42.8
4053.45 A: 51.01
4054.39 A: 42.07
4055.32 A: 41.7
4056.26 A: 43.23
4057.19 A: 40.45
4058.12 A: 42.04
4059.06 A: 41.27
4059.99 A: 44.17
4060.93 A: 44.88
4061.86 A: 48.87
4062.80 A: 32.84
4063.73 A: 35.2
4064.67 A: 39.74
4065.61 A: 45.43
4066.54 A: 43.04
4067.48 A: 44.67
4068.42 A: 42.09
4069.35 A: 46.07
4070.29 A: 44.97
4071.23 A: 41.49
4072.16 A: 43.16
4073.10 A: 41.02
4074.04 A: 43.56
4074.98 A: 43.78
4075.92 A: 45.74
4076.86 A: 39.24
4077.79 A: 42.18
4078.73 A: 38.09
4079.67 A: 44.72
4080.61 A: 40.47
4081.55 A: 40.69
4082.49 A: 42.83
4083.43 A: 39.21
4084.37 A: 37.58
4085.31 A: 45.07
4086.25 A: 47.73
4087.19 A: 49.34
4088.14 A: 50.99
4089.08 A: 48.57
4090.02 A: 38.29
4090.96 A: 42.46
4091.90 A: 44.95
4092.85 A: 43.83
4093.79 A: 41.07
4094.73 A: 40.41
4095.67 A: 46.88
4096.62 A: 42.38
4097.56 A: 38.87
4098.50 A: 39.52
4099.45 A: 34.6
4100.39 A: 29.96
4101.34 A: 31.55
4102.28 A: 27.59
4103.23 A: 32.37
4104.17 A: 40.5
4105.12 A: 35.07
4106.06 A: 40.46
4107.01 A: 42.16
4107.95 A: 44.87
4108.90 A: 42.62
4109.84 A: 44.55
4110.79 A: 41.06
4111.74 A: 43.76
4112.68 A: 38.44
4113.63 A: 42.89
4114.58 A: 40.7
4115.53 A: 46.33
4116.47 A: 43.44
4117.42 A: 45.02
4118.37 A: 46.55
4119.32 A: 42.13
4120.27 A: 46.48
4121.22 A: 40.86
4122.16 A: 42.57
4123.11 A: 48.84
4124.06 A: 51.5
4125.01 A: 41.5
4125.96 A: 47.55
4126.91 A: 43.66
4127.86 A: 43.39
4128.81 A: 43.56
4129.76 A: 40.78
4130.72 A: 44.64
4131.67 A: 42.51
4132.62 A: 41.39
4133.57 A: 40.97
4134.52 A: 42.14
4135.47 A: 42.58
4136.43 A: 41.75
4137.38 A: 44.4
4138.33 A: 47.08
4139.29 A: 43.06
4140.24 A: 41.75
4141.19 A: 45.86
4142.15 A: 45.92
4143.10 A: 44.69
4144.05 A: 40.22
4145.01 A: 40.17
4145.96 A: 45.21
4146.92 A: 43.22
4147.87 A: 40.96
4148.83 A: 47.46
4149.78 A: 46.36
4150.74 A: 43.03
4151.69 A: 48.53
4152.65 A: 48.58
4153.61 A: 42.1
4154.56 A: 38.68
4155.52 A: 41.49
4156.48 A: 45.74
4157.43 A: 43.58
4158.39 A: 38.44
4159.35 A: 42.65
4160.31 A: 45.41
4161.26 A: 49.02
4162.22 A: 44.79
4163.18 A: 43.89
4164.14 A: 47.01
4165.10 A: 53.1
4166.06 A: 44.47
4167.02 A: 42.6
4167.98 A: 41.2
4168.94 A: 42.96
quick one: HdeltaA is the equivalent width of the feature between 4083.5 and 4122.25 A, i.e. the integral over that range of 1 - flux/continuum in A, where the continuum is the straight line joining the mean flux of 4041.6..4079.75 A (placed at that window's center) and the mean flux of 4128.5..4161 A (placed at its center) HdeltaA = 1.2 A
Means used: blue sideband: 42.2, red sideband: 43.4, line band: 41.5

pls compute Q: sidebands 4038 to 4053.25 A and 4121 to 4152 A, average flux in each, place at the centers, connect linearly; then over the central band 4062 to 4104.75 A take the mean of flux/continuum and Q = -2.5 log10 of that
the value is 0.04 mag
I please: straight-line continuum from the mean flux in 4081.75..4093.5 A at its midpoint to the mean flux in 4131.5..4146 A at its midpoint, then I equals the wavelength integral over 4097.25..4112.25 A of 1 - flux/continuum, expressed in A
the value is 1.9 A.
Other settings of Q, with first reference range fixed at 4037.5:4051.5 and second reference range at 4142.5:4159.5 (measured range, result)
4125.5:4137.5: 0.005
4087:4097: -0.042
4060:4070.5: -0.007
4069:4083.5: 0.001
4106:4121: -0.008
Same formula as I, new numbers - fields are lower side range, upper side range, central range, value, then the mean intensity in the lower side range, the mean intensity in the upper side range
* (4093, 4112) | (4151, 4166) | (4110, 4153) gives -1.9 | 39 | 44.8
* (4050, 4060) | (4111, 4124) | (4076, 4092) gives 0.1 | 43.1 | 43.9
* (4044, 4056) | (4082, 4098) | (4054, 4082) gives 0.3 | 42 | 43.6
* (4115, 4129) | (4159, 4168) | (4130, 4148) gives 0.8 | 44.9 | 45.7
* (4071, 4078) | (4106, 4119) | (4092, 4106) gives 1.7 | 42.6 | 43.1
